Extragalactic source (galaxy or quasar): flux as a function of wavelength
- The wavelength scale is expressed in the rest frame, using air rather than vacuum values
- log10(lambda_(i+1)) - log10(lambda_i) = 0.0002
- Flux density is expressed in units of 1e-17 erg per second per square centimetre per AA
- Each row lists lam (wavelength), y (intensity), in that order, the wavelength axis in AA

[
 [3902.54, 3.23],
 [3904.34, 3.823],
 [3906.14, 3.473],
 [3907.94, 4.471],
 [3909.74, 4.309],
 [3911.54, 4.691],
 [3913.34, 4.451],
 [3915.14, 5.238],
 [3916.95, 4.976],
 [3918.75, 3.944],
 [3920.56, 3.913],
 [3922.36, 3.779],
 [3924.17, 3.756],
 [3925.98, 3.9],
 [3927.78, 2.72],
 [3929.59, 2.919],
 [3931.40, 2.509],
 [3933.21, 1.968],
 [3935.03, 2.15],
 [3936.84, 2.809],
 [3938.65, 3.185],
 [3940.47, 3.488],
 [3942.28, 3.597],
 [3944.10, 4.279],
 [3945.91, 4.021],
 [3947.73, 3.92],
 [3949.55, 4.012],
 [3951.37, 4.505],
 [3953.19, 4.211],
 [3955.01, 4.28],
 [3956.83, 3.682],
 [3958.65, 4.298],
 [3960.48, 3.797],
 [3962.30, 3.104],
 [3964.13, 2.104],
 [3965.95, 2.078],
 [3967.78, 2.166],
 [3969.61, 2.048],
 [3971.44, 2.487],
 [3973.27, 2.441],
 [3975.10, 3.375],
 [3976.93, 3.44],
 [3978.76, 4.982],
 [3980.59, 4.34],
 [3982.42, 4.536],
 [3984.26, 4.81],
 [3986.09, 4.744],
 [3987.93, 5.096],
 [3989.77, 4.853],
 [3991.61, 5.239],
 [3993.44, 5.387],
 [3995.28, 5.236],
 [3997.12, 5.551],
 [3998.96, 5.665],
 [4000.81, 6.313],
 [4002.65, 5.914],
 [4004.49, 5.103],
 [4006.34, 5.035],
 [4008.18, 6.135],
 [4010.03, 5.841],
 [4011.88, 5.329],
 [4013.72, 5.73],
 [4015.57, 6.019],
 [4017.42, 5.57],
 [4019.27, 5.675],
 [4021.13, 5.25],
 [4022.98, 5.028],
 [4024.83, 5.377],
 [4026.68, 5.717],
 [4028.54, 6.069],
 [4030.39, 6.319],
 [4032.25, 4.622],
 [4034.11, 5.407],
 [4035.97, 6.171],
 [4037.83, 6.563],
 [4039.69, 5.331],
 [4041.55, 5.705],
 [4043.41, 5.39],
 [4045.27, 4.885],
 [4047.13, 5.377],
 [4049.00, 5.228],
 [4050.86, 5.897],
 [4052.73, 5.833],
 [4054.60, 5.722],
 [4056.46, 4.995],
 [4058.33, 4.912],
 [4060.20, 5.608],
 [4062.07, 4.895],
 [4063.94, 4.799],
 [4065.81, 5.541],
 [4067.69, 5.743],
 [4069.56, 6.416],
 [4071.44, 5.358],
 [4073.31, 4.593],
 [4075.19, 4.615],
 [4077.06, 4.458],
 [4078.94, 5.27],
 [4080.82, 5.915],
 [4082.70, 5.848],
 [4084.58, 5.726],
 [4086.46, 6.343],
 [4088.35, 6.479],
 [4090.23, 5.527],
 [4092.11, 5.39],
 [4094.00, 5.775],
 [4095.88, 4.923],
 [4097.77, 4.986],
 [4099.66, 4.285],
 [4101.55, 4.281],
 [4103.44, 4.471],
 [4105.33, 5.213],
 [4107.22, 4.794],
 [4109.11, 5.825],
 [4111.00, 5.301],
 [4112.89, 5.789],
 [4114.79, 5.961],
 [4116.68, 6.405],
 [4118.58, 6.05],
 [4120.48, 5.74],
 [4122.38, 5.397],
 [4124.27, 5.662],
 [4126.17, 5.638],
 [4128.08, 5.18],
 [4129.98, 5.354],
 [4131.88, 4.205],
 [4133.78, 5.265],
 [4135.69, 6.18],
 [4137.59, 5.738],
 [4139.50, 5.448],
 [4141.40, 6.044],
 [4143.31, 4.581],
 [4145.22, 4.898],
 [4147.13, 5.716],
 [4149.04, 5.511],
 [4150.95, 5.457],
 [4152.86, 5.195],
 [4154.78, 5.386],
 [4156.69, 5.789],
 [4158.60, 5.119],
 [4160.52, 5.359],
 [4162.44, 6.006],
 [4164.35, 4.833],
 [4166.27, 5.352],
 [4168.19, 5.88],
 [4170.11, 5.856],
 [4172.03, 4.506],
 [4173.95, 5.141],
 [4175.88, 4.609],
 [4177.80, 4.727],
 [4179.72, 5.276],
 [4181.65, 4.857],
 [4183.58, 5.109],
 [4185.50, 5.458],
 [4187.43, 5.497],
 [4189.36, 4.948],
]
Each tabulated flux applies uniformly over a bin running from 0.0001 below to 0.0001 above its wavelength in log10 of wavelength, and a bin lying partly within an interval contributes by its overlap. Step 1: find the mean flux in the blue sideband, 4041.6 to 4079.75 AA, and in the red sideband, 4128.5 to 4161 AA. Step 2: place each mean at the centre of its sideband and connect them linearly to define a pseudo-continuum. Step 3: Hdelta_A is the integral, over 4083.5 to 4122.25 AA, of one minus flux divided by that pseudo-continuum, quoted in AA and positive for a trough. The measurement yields -1.0 AA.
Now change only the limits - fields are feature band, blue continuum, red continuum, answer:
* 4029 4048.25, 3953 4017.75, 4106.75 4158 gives -3.0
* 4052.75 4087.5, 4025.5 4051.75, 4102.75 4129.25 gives 1.2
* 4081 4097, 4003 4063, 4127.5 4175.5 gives -0.9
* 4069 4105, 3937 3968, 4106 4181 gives -3.1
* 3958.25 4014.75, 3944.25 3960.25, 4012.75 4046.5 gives 4.6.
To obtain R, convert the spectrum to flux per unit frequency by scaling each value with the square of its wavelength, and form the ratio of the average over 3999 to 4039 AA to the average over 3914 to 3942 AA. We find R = 1.73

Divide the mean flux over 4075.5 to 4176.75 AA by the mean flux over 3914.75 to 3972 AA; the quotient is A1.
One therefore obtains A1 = 1.58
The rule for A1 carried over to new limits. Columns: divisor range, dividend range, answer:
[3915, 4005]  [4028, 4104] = 1.38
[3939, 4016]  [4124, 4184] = 1.22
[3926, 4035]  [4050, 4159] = 1.24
